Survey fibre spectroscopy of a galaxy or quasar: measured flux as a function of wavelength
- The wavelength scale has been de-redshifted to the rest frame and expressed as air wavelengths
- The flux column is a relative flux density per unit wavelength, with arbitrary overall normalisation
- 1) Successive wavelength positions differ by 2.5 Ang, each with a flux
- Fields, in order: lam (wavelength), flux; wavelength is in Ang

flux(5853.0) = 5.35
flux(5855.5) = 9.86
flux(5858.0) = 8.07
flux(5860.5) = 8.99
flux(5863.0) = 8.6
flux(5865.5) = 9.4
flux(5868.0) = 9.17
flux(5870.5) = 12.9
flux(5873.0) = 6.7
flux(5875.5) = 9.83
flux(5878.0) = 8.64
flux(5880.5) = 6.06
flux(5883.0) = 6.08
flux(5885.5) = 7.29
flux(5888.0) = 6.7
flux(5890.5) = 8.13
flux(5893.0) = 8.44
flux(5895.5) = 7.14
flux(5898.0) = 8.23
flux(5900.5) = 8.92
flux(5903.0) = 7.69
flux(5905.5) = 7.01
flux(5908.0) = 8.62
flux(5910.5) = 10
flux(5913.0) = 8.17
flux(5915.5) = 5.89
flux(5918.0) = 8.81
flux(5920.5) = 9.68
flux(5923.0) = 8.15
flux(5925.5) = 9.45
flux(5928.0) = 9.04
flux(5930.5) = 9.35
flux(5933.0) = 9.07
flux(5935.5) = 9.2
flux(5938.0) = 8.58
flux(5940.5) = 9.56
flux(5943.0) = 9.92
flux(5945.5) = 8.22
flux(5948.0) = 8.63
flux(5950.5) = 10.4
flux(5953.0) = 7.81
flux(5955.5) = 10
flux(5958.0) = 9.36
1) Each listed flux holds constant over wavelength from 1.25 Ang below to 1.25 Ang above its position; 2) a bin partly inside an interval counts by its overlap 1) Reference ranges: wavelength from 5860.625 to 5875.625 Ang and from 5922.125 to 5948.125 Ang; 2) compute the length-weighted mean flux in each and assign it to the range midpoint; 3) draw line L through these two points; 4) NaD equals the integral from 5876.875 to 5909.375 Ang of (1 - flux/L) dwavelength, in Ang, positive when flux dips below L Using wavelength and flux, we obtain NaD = 5.7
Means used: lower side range 9.37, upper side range 9.04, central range 7.62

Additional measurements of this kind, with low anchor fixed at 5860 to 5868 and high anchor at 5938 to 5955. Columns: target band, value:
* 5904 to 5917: 1.6 Ang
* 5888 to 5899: 1.5 Ang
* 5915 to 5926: 0.7 Ang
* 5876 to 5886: 2.0 Ang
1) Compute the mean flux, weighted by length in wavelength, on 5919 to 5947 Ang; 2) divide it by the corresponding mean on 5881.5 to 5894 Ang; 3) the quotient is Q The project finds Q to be 1.25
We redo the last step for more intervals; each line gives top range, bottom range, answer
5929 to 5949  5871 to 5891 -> 1.19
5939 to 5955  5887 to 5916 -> 1.14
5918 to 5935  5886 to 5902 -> 1.15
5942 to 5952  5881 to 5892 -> 1.32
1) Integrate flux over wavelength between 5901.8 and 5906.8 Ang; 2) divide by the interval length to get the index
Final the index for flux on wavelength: 7.36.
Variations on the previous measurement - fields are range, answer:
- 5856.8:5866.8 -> 8.77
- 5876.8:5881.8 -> 7.32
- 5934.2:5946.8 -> 9.09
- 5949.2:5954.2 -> 9.11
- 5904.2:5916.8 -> 7.94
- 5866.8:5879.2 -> 9.45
